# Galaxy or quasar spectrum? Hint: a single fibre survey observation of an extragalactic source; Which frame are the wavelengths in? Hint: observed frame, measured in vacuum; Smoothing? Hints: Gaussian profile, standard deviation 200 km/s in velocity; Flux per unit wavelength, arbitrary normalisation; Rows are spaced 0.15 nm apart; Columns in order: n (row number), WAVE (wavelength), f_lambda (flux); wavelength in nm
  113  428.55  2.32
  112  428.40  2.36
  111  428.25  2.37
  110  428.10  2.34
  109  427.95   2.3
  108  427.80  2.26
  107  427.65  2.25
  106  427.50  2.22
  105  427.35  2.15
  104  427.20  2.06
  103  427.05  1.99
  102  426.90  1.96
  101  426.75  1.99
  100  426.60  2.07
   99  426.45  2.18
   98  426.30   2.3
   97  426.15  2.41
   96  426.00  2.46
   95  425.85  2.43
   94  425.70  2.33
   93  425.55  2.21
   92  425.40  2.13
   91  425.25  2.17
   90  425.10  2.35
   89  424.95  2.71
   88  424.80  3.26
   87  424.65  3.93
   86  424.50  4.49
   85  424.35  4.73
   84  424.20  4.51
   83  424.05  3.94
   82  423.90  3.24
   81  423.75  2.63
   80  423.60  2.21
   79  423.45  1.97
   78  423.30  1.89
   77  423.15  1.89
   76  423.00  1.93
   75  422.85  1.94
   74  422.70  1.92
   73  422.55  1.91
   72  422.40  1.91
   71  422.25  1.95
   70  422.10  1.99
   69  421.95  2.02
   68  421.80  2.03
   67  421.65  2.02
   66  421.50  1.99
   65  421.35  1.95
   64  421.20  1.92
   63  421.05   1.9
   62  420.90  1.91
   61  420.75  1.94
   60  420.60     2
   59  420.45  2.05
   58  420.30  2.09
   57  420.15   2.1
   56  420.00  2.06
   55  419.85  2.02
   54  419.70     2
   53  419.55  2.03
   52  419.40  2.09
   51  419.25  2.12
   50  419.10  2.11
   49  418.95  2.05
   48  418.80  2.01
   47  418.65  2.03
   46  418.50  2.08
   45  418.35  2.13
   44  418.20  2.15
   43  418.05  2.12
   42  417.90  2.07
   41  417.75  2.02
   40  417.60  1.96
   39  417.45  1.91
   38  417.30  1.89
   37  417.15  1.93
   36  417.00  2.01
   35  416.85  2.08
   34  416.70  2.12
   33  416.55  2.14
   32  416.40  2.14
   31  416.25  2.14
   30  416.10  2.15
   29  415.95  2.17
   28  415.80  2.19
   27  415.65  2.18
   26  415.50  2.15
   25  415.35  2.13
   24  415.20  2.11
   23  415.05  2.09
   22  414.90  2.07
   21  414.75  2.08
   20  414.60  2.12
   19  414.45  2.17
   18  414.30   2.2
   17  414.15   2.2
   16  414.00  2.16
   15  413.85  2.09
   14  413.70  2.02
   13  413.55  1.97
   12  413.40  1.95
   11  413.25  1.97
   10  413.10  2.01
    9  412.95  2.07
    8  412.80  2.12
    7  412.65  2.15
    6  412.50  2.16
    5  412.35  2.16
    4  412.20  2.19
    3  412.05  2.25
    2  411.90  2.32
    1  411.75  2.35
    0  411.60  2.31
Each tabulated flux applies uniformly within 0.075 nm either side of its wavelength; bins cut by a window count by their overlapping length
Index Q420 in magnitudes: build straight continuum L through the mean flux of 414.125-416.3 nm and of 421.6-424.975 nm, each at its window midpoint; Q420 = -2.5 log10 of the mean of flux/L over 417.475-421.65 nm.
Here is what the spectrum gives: 0.19 mag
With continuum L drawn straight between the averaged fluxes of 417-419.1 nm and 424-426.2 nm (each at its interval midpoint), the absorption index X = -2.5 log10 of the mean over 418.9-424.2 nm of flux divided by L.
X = 0.19 mag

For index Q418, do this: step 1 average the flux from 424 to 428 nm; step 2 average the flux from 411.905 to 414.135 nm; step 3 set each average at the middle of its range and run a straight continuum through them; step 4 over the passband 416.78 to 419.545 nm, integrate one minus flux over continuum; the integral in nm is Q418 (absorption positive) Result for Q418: 0.33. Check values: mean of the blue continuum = 2.1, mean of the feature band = 2.04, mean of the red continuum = 2.65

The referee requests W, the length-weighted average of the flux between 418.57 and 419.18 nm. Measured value 2.05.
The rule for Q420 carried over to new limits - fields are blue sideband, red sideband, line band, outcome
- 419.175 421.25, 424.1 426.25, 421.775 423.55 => 0.27 mag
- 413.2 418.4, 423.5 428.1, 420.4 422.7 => 0.22 mag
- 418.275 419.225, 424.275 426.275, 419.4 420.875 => 0.11 mag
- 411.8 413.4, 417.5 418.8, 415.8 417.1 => -0.02 mag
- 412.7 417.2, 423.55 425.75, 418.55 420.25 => 0.24 mag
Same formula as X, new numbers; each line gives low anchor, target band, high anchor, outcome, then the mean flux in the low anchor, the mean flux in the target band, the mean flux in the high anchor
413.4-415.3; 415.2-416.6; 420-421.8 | -0.04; 2.1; 2.15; 1.99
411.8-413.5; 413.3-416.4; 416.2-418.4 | -0.01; 2.12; 2.12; 2.05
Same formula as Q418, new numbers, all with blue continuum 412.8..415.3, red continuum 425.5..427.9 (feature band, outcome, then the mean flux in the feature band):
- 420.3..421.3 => 0.09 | 1.96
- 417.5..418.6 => 0.03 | 2.07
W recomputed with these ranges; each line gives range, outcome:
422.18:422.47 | 1.93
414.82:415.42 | 2.1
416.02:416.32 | 2.15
